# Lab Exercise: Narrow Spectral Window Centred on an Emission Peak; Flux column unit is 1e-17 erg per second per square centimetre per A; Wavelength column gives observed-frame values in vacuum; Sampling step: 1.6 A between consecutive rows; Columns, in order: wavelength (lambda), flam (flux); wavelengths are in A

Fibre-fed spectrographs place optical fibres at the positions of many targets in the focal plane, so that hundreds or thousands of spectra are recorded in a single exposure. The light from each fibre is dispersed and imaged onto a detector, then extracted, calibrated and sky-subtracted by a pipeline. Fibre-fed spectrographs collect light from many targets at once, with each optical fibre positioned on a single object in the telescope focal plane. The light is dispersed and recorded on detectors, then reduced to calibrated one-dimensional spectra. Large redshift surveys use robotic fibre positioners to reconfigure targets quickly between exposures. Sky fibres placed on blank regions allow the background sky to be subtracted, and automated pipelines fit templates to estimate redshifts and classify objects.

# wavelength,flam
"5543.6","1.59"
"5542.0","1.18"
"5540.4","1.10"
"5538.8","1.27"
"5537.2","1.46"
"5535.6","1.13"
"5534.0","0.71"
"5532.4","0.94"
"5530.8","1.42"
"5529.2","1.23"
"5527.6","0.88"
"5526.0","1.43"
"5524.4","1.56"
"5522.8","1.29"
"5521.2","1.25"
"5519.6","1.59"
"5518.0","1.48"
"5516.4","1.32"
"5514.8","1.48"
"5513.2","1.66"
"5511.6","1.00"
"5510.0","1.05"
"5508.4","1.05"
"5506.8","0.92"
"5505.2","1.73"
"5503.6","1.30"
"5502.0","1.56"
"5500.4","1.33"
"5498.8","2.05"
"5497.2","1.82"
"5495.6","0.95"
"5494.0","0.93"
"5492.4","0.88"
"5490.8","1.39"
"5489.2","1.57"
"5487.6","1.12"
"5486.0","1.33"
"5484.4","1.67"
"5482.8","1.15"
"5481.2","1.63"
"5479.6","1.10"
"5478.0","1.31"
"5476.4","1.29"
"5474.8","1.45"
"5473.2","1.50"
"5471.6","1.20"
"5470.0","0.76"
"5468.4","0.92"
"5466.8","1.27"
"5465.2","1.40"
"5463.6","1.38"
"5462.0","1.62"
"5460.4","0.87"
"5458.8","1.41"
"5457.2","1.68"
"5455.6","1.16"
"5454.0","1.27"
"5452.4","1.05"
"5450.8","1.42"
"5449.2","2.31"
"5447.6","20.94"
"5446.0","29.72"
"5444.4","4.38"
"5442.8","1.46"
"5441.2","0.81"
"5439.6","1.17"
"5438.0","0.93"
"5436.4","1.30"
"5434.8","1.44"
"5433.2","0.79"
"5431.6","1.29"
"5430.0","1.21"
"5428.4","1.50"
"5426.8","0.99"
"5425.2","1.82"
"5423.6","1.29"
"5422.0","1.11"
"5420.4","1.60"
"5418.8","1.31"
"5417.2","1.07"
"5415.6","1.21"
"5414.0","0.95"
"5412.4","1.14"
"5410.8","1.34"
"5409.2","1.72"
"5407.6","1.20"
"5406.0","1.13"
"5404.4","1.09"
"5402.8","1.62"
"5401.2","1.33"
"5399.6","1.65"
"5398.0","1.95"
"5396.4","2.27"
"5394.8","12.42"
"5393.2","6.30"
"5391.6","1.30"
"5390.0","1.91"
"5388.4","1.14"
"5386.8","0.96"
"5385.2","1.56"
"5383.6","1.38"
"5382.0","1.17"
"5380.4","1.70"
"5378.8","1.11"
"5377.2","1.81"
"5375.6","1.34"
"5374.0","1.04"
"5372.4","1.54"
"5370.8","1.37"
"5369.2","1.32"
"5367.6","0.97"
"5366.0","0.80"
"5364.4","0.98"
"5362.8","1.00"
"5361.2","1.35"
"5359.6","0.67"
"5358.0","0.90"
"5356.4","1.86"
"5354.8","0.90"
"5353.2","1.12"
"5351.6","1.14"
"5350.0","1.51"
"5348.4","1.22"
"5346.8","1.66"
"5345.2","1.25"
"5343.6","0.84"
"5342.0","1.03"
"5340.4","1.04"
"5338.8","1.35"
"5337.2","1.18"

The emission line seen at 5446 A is [O III] 5007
